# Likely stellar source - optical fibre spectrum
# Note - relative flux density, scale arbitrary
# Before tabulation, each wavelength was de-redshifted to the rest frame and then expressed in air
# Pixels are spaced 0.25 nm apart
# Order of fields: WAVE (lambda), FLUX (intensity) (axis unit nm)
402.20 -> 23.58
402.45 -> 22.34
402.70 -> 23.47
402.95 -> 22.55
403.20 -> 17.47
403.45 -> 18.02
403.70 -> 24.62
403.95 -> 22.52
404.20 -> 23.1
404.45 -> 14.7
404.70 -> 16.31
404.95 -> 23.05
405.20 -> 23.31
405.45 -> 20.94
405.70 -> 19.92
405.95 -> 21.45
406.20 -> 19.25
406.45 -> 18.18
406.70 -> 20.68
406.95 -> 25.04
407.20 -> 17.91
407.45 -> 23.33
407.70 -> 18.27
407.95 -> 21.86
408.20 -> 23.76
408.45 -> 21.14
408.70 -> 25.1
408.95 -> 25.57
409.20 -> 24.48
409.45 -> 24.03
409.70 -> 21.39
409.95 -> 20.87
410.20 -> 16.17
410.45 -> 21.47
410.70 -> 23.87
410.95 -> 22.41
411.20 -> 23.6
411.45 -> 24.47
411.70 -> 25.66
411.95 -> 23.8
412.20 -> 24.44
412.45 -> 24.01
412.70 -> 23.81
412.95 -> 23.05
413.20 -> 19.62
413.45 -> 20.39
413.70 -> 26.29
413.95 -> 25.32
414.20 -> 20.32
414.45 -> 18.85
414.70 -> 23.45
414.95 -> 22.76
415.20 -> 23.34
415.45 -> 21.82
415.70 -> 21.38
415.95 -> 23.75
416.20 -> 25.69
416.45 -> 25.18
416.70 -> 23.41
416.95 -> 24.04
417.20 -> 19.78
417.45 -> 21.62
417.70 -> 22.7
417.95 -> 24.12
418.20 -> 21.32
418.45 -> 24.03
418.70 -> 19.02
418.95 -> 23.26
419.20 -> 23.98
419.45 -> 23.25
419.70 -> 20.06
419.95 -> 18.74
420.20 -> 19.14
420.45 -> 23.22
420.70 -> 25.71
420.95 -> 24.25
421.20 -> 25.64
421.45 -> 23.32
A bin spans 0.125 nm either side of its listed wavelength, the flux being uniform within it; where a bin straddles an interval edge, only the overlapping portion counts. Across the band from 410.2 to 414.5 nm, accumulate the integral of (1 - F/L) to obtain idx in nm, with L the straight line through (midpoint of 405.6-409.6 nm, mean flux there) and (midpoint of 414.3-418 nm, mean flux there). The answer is -0.10 nm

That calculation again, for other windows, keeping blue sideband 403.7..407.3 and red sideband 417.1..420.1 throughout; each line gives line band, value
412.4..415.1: -0.14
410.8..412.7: -0.26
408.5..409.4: -0.16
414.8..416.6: -0.16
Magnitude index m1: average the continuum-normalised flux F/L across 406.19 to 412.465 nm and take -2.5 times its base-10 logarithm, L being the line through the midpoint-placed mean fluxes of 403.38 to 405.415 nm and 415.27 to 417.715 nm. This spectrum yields -0.03 mag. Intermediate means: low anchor 20.8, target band 22.4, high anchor 23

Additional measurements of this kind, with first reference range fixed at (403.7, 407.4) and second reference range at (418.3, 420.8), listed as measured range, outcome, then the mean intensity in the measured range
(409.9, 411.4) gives -0.02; 21.6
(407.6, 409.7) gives -0.10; 23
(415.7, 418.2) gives -0.07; 23.2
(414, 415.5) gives -0.02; 21.9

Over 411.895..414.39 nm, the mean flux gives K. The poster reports 23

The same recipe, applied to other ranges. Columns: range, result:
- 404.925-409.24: 21.8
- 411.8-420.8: 22.6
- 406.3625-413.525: 22.4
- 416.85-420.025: 22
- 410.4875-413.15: 23.7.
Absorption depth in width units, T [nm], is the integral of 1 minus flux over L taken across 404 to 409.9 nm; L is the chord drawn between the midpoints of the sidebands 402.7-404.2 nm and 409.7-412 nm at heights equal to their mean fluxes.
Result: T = 0.12 nm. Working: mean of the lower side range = 21.4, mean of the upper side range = 22.4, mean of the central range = 21.4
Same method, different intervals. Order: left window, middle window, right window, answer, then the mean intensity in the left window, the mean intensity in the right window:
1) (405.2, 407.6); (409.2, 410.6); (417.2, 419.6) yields 0.009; 20.9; 22.4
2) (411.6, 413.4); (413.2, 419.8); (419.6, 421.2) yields 0.038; 23.3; 22.2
